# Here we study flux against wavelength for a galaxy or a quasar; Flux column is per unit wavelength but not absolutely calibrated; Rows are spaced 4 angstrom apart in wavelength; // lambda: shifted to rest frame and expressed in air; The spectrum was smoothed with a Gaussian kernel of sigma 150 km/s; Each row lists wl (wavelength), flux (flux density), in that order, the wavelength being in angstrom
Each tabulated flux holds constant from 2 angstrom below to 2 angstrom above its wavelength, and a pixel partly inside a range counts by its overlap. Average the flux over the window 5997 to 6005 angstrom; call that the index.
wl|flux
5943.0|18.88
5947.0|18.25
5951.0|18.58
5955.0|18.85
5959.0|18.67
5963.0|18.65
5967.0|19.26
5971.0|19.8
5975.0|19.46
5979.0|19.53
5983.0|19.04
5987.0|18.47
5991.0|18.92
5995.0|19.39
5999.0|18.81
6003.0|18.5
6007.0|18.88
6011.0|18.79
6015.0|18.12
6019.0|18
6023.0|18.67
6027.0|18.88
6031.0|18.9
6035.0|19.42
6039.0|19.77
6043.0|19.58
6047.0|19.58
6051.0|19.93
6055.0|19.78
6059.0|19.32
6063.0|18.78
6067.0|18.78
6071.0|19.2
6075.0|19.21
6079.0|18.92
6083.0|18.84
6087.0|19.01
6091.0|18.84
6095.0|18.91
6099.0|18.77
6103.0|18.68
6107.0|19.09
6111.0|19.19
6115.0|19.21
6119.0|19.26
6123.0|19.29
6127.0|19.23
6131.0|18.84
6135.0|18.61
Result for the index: 18.7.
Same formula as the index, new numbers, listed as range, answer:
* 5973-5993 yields 19.1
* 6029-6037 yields 19.2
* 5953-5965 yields 18.7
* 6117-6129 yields 19.3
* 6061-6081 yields 19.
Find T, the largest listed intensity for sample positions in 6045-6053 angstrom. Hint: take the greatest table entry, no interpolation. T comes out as 19.93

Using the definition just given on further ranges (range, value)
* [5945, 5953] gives 18.58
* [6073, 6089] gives 19.21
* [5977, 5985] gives 19.53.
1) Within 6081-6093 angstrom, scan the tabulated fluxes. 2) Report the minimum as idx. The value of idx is 18.84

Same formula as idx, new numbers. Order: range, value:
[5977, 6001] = 18.47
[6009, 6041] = 18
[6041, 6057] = 19.58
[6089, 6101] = 18.77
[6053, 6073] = 18.78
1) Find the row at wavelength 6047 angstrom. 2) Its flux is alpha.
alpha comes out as 19.58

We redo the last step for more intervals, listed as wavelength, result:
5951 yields 18.58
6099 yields 18.77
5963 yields 18.65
